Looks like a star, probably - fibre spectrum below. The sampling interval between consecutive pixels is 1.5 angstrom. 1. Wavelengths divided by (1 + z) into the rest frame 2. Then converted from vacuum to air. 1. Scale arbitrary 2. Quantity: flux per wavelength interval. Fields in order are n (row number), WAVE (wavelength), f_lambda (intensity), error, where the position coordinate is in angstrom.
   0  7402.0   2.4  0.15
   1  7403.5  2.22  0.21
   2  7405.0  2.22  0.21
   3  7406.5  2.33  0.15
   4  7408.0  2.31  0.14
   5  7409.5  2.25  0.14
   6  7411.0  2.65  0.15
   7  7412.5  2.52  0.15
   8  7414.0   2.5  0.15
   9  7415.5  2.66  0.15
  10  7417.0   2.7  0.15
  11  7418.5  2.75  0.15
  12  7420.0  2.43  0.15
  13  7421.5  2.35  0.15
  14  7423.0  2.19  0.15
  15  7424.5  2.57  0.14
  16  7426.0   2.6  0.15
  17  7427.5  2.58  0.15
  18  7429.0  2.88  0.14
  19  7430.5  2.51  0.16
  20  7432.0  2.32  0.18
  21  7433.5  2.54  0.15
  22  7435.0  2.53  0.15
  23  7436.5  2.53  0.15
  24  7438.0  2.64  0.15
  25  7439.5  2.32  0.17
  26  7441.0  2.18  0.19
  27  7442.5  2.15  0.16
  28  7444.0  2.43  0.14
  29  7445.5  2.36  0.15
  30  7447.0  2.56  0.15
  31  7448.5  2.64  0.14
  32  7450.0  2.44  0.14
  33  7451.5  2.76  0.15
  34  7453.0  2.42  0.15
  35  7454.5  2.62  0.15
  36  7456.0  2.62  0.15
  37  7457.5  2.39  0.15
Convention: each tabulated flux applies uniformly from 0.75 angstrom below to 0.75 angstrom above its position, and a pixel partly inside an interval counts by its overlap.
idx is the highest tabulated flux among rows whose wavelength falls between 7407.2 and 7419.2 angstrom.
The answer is 2.75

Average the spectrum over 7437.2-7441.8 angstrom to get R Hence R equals 2.38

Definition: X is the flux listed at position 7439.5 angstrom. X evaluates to 2.32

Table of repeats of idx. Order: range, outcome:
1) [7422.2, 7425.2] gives 2.57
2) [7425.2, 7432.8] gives 2.88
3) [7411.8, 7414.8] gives 2.52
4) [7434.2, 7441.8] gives 2.64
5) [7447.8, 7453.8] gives 2.76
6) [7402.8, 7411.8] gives 2.65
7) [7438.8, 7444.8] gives 2.43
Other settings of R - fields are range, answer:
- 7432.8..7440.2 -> 2.51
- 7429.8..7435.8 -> 2.48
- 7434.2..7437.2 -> 2.53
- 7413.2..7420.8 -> 2.61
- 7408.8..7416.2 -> 2.52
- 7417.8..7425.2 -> 2.46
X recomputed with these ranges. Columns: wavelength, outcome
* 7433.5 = 2.54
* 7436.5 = 2.53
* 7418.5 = 2.75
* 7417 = 2.7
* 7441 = 2.18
